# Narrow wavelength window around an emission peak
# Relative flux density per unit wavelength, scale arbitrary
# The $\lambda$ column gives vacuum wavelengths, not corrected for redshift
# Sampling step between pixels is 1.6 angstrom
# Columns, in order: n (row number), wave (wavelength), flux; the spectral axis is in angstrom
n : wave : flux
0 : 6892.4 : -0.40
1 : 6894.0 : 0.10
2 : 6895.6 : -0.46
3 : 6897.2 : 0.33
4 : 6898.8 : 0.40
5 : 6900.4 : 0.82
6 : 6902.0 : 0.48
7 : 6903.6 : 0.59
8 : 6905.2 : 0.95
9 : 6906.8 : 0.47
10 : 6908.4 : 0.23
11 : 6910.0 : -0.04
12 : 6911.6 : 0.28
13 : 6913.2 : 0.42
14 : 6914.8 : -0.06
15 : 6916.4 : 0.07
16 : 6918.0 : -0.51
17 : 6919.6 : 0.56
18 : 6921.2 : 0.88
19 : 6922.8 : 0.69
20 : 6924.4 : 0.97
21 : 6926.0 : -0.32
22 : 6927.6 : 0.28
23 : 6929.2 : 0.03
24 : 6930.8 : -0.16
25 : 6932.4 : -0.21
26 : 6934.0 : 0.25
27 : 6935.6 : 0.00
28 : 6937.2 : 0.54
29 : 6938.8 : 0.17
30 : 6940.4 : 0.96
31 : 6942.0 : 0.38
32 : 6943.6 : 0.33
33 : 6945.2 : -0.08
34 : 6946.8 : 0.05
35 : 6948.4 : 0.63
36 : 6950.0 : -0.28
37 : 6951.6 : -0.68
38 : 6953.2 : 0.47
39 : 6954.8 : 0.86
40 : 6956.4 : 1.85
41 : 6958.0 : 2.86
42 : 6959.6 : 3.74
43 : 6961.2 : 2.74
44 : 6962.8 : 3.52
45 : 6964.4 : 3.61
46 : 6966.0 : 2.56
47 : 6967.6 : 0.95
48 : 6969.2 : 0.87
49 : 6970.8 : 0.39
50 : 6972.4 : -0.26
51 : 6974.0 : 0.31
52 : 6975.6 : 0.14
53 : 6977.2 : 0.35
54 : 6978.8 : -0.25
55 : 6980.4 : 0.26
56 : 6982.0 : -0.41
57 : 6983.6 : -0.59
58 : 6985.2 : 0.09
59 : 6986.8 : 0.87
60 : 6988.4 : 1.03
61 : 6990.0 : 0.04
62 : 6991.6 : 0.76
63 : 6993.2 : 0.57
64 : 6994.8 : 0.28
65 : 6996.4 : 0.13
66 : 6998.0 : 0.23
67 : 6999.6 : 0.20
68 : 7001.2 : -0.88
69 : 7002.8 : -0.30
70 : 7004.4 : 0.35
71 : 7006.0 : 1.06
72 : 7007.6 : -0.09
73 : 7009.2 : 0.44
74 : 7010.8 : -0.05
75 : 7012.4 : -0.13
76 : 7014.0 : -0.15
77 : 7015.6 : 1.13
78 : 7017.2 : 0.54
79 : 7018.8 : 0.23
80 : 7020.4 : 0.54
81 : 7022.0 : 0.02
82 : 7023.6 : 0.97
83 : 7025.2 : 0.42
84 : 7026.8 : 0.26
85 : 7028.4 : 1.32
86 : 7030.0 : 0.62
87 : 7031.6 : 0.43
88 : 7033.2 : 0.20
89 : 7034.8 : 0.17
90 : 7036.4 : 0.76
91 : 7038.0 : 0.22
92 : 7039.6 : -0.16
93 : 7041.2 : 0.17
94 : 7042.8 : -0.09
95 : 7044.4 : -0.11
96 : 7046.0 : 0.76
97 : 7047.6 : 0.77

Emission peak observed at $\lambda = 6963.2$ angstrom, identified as [O II] 3727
